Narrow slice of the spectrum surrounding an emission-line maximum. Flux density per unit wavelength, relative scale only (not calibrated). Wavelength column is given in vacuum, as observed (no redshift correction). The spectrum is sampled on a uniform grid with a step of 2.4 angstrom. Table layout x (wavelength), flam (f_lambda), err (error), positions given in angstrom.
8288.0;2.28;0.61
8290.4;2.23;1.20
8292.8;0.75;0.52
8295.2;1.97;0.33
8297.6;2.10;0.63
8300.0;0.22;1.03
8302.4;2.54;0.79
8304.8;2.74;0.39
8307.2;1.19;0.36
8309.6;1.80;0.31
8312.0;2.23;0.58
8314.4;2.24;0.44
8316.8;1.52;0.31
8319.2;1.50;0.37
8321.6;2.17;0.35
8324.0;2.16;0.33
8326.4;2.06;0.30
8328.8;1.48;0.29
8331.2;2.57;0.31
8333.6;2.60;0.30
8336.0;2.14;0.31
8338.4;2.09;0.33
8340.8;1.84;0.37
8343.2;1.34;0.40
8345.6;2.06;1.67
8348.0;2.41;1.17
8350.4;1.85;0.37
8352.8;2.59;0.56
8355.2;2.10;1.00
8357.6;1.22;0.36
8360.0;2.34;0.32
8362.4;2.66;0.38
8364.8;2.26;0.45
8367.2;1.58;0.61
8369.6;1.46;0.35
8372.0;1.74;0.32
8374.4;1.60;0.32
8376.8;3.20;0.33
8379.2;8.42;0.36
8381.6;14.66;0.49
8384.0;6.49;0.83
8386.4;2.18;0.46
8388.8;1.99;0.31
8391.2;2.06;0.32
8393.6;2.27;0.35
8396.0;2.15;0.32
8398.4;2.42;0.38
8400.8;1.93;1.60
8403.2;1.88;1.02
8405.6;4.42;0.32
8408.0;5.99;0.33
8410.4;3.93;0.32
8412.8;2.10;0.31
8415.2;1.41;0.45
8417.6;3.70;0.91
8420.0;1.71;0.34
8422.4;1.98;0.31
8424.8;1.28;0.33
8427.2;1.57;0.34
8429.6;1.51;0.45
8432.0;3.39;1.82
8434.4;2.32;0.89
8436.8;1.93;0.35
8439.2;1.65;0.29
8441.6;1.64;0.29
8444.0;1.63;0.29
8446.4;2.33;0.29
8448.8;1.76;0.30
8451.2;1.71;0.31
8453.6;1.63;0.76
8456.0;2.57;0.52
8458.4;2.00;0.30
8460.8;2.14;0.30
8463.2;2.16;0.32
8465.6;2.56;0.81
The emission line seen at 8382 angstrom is H-alpha 6563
